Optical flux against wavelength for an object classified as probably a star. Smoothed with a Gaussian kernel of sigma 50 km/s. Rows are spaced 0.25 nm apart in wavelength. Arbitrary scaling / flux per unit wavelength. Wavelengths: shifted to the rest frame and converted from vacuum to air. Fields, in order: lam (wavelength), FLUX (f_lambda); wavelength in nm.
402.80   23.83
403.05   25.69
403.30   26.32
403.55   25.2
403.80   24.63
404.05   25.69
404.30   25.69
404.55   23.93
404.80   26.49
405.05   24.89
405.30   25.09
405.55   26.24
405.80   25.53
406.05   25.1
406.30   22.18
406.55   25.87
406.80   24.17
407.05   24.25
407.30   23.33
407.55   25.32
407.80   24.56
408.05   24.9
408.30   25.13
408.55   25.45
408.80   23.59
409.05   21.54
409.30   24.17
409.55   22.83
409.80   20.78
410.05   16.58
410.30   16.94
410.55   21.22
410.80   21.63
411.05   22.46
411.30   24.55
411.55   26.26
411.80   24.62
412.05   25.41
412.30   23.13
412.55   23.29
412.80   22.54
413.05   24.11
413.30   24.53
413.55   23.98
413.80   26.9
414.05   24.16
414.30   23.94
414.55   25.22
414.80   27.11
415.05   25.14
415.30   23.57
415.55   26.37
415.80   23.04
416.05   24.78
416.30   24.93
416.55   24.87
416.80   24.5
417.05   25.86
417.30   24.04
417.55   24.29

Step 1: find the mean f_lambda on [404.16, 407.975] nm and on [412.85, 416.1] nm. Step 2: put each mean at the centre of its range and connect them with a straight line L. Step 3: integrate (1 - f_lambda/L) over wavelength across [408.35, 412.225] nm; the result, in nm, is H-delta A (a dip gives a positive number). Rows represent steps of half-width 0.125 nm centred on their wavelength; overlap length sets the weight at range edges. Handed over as 0.35 nm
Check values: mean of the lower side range 24.8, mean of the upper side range 24.8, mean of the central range 22.6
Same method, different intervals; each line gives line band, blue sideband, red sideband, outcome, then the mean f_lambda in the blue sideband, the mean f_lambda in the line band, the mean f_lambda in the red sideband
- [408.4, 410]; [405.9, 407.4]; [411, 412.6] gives 0.10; 24.2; 22.8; 24.4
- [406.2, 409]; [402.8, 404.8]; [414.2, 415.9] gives 0.09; 25.3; 24.4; 25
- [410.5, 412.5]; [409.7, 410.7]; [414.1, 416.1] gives -0.32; 18.9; 23.7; 24.9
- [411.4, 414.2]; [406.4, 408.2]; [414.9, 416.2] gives 0.02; 24.6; 24.4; 24.6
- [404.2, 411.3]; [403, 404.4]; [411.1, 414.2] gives 0.41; 25.5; 23.6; 24.4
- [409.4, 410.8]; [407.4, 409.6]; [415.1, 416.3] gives 0.25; 24.2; 19.9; 24.5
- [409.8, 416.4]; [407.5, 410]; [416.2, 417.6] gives 0.16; 23.6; 23.6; 24.8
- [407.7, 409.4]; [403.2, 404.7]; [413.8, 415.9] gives 0.06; 25.2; 24.2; 25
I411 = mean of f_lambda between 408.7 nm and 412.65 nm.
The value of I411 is 22.4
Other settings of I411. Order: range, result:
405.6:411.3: 23.1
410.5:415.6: 24.3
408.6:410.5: 21.1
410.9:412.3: 24.5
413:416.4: 24.9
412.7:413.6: 23.8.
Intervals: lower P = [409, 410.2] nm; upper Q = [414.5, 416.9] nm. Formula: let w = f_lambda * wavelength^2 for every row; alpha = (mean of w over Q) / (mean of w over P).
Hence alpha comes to 1.22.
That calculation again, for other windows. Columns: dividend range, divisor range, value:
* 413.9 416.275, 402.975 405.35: 1.03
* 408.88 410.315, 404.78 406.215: 0.84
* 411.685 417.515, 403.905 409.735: 1.04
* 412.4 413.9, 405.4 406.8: 1.00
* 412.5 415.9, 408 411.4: 1.13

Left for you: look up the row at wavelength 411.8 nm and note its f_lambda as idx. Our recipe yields 24.62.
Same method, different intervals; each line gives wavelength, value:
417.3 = 24.04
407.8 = 24.56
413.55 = 23.98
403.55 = 25.2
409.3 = 24.17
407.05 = 24.25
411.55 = 26.26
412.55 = 23.29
